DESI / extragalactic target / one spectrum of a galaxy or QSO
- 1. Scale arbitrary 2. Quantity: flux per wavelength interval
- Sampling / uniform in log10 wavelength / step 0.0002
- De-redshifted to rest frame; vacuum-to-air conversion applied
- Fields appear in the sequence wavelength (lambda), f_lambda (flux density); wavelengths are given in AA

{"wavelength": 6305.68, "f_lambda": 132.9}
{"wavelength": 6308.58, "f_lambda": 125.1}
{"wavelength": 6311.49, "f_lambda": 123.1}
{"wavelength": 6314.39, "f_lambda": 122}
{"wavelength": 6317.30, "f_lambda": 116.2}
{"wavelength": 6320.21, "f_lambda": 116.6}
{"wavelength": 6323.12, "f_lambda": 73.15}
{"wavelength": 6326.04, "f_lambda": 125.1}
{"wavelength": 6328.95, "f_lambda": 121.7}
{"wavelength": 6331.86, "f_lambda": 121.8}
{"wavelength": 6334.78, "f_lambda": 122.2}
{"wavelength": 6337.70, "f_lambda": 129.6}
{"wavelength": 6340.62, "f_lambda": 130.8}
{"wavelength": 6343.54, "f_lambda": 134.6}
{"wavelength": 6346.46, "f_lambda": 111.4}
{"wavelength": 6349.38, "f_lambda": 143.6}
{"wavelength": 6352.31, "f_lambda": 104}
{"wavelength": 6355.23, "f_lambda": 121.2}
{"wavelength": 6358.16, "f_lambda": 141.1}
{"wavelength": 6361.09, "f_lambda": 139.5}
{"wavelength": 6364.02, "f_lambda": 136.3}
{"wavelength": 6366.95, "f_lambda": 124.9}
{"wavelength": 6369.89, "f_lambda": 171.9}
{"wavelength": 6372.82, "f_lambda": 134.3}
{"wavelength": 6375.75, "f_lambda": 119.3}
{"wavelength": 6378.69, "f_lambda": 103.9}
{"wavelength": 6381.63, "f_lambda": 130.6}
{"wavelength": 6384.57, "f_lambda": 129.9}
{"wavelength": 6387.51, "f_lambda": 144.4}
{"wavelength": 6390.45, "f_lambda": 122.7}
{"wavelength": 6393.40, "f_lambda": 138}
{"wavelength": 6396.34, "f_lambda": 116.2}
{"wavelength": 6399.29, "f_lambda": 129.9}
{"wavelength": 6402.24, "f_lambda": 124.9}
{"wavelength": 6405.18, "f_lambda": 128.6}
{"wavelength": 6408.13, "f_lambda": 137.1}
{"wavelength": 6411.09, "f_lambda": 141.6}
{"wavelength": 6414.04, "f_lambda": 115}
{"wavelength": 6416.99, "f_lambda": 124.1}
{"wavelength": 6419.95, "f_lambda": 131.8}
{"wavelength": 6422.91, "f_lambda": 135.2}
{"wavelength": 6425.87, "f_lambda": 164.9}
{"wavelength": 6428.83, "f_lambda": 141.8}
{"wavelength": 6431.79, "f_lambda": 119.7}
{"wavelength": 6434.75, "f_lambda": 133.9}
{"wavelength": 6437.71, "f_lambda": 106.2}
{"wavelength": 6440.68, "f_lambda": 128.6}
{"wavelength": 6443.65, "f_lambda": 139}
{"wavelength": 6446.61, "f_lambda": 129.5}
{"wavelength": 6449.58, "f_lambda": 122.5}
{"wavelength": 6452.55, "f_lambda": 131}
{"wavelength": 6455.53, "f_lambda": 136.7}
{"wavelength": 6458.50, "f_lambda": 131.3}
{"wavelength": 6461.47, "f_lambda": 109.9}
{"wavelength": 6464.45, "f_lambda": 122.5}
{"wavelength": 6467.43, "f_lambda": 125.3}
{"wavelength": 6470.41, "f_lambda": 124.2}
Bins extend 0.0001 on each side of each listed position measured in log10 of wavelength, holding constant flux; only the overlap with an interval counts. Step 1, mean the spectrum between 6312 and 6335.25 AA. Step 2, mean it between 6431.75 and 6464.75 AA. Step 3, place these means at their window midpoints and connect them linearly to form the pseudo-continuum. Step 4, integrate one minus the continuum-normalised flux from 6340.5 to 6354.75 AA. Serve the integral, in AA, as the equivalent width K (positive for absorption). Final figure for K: -0.9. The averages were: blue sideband 115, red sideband 126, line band 124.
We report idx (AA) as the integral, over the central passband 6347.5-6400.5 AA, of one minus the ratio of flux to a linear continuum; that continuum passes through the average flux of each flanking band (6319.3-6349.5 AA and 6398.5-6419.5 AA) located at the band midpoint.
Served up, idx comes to -2.47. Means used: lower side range 120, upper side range 129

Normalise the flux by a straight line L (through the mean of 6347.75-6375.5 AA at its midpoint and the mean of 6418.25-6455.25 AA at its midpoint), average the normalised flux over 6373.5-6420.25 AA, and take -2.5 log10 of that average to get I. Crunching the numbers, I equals 0.049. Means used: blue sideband 134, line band 127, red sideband 132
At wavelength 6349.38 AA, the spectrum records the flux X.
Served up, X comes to 143.6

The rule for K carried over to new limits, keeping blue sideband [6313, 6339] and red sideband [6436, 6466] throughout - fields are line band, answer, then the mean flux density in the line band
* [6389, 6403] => -0.55 AA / 126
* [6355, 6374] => -3.24 AA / 140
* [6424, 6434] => -1.38 AA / 141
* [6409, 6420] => -0.46 AA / 128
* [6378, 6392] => -0.79 AA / 128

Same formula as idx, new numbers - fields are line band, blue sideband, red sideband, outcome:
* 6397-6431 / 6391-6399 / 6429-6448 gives -1.7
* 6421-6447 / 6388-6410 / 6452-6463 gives -1.1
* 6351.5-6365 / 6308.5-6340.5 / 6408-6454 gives -0.8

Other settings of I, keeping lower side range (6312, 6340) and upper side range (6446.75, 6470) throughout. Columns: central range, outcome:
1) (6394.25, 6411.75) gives -0.06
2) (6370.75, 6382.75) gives -0.03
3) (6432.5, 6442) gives 0.02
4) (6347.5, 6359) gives -0.06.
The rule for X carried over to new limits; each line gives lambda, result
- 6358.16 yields 141.1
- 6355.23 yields 121.2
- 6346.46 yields 111.4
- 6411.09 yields 141.6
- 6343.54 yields 134.6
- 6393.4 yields 138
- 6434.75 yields 133.9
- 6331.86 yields 121.8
